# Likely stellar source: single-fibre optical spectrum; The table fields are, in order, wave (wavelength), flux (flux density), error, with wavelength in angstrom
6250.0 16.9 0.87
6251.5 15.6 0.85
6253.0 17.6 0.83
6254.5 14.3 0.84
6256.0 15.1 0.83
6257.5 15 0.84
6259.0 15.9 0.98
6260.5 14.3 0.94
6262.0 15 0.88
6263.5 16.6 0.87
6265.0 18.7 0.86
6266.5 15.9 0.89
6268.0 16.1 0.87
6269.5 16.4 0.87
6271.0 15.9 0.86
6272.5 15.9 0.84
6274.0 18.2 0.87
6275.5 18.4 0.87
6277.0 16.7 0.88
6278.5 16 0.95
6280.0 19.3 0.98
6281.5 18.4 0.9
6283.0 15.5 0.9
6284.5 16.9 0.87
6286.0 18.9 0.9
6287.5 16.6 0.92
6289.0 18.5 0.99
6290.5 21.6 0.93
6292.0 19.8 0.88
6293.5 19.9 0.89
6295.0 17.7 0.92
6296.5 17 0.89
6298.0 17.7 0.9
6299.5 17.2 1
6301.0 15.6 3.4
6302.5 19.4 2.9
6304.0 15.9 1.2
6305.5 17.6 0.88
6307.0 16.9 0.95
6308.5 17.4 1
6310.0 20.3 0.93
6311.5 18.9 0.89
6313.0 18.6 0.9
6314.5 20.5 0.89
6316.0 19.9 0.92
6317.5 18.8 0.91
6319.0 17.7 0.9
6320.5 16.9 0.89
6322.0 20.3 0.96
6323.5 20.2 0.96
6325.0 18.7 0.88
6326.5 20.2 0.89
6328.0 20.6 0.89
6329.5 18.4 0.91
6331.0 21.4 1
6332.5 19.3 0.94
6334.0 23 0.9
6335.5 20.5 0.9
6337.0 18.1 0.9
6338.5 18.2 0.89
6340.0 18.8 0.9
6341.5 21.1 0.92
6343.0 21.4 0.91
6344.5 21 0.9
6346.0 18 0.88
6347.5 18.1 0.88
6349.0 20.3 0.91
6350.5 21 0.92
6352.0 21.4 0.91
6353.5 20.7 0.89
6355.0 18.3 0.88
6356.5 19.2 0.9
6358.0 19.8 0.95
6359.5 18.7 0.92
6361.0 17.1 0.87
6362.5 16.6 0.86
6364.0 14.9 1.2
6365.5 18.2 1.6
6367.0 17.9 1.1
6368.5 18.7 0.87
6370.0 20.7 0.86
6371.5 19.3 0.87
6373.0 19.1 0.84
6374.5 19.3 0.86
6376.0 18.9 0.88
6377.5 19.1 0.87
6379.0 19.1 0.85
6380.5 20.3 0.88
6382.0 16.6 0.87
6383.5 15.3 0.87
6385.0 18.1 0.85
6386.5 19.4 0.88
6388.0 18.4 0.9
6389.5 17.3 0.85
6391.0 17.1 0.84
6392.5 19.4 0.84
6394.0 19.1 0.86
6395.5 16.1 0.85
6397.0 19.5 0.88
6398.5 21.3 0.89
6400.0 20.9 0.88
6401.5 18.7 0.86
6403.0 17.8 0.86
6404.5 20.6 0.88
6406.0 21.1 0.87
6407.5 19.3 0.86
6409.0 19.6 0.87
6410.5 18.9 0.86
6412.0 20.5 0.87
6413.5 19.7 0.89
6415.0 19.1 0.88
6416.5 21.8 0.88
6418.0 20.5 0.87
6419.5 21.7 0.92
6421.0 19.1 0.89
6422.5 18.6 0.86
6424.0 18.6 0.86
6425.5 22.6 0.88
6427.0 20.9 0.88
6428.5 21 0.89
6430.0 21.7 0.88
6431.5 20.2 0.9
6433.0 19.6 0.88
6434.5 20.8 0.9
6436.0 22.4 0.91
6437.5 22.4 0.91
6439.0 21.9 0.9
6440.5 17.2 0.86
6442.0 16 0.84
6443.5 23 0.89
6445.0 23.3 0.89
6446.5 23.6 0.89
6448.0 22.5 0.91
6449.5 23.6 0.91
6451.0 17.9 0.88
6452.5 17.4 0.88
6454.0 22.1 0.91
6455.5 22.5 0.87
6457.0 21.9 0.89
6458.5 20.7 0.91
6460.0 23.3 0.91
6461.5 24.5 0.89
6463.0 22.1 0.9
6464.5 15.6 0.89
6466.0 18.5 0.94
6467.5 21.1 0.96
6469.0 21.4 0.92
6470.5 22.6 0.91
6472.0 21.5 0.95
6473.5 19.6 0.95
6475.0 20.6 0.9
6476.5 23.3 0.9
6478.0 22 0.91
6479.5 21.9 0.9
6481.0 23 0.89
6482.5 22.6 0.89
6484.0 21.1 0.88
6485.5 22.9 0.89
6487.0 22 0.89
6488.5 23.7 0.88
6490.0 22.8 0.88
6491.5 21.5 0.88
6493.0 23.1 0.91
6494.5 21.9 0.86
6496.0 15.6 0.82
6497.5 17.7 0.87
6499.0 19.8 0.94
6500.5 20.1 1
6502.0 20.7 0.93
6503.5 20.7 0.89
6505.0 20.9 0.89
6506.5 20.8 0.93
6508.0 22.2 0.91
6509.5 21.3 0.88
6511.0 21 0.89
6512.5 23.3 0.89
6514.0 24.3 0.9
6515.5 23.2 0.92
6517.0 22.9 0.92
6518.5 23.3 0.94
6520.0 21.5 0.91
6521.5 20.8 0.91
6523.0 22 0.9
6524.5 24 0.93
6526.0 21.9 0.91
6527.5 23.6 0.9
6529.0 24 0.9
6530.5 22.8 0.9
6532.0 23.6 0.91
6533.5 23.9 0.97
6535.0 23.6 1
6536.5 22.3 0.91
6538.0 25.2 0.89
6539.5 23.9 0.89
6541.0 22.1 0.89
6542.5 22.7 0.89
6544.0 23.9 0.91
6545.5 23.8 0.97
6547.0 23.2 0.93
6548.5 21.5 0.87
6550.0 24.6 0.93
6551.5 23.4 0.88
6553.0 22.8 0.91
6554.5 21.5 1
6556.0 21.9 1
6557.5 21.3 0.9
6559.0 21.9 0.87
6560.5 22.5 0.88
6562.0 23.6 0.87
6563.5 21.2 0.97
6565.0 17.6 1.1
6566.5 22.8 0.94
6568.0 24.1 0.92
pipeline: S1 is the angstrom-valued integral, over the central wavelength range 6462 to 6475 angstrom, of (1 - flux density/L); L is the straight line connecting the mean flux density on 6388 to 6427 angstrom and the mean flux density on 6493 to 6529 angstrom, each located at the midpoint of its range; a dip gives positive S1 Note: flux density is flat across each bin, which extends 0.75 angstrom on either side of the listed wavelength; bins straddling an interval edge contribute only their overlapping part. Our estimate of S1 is 0.2 angstrom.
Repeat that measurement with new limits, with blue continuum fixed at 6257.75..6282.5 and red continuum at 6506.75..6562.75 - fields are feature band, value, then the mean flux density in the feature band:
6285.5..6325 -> -2.2 angstrom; 18.5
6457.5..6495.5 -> -0.4 angstrom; 21.7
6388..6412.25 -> 0.7 angstrom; 19.1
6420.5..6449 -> -0.5 angstrom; 20.9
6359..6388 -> 1.2 angstrom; 18.3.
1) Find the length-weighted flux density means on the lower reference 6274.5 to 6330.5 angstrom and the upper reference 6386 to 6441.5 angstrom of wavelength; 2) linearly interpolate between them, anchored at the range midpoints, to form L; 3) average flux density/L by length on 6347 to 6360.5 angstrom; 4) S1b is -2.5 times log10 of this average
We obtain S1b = -0.04 mag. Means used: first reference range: 18.4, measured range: 19.7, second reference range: 19.8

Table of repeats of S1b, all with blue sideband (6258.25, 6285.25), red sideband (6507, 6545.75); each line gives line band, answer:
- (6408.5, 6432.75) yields 0.003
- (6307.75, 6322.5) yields -0.069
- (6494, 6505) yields 0.143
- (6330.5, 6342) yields -0.099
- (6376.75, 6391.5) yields 0.078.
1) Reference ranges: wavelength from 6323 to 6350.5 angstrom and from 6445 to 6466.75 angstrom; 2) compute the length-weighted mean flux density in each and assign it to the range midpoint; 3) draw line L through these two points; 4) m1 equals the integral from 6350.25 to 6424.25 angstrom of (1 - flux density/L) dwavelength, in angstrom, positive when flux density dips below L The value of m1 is 5.1 angstrom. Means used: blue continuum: 19.9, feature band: 19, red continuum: 21.2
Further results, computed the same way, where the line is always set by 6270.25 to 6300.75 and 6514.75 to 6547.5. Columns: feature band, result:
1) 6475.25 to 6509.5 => 1.4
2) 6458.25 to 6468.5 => 0.4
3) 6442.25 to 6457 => -0.2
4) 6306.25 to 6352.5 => -2.0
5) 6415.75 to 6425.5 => 0.2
